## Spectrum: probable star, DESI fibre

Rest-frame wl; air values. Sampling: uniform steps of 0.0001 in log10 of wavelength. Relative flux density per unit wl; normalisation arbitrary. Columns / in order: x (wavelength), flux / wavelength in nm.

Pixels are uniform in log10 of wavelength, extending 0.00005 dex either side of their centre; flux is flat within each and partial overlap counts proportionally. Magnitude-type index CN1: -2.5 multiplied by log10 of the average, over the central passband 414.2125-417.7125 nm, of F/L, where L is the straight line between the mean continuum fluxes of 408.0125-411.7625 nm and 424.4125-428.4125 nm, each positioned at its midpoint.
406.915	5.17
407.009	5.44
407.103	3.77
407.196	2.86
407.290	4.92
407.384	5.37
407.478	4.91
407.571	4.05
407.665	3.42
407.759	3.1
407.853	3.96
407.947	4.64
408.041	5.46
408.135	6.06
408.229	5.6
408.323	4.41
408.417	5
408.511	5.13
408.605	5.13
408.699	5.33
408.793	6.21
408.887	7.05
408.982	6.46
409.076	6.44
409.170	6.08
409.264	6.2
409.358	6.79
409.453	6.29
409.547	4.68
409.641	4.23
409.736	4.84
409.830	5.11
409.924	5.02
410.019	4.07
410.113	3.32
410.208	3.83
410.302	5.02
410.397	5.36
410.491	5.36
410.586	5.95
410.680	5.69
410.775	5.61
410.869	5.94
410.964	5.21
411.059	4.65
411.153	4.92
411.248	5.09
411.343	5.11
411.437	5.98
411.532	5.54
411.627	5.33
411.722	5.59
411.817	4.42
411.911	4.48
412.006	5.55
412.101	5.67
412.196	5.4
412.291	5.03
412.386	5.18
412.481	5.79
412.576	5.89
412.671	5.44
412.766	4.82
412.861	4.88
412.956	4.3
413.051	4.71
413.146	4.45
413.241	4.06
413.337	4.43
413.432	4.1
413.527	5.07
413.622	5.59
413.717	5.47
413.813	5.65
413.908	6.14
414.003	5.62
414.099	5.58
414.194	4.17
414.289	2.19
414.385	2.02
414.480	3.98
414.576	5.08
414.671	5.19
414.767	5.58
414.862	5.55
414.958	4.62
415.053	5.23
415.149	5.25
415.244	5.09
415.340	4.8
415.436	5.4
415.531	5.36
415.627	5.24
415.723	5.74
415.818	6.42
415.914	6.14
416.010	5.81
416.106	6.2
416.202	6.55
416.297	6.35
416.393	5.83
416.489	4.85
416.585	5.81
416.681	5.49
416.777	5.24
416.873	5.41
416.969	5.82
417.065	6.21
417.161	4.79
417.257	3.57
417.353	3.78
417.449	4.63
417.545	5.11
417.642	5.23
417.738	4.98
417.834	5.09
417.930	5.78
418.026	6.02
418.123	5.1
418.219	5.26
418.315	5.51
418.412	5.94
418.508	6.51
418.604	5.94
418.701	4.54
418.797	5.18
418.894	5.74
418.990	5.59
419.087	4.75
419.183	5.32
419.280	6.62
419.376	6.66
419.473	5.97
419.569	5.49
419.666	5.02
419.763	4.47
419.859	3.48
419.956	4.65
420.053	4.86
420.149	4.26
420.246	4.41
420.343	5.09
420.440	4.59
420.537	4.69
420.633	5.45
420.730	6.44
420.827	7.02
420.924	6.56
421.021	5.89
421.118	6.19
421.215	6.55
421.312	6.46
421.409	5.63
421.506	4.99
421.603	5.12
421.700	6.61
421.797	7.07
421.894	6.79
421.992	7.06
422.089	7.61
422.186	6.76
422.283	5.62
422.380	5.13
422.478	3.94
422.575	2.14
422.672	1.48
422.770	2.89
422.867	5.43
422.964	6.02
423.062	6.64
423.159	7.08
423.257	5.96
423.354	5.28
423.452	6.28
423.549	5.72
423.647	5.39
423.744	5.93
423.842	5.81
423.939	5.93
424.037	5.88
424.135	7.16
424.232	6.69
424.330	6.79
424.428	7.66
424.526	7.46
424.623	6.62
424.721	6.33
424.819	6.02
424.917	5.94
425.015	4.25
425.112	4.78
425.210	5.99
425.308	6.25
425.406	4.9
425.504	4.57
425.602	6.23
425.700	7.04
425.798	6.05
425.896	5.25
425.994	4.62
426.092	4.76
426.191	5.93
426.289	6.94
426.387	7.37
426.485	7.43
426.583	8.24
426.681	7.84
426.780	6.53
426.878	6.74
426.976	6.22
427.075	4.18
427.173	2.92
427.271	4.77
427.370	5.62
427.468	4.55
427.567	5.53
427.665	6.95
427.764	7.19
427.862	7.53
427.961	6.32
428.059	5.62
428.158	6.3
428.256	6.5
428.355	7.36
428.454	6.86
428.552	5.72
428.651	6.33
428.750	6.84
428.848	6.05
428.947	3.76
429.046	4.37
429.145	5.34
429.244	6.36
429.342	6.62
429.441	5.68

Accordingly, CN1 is 0.10 mag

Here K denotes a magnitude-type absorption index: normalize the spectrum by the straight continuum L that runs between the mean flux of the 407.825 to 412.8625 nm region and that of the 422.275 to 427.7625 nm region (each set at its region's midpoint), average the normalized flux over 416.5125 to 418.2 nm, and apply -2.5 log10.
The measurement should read 0.07 mag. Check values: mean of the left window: 5.31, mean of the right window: 5.76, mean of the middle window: 5.18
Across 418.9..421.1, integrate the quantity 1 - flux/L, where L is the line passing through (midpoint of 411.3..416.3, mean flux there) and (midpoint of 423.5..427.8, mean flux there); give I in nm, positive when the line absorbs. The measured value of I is 0.10 nm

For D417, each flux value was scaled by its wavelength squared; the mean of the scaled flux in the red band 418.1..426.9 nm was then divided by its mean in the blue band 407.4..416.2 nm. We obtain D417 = 1.2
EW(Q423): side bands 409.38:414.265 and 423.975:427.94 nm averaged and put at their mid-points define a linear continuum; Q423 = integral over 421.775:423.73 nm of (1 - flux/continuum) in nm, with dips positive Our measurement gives 0.12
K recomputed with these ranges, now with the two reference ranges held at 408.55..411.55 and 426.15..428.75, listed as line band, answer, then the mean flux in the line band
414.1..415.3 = 0.23 mag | 4.54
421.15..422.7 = 0.07 mag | 5.62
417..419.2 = 0.11 mag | 5.25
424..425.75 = 0.00 mag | 6.14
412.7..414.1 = 0.12 mag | 4.98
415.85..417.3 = 0.02 mag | 5.62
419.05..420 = 0.12 mag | 5.25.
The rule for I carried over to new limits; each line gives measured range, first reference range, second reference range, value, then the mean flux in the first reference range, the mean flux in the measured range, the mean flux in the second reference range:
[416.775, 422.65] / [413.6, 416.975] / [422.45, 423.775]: -0.34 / 5.28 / 5.43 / 5.02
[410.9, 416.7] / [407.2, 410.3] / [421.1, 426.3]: 0.16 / 5.07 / 5.17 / 5.8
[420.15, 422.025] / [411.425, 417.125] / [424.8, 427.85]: -0.10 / 5.21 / 5.87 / 5.88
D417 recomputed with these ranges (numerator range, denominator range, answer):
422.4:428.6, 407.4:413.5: 1.23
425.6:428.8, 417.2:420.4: 1.25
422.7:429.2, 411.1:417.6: 1.23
